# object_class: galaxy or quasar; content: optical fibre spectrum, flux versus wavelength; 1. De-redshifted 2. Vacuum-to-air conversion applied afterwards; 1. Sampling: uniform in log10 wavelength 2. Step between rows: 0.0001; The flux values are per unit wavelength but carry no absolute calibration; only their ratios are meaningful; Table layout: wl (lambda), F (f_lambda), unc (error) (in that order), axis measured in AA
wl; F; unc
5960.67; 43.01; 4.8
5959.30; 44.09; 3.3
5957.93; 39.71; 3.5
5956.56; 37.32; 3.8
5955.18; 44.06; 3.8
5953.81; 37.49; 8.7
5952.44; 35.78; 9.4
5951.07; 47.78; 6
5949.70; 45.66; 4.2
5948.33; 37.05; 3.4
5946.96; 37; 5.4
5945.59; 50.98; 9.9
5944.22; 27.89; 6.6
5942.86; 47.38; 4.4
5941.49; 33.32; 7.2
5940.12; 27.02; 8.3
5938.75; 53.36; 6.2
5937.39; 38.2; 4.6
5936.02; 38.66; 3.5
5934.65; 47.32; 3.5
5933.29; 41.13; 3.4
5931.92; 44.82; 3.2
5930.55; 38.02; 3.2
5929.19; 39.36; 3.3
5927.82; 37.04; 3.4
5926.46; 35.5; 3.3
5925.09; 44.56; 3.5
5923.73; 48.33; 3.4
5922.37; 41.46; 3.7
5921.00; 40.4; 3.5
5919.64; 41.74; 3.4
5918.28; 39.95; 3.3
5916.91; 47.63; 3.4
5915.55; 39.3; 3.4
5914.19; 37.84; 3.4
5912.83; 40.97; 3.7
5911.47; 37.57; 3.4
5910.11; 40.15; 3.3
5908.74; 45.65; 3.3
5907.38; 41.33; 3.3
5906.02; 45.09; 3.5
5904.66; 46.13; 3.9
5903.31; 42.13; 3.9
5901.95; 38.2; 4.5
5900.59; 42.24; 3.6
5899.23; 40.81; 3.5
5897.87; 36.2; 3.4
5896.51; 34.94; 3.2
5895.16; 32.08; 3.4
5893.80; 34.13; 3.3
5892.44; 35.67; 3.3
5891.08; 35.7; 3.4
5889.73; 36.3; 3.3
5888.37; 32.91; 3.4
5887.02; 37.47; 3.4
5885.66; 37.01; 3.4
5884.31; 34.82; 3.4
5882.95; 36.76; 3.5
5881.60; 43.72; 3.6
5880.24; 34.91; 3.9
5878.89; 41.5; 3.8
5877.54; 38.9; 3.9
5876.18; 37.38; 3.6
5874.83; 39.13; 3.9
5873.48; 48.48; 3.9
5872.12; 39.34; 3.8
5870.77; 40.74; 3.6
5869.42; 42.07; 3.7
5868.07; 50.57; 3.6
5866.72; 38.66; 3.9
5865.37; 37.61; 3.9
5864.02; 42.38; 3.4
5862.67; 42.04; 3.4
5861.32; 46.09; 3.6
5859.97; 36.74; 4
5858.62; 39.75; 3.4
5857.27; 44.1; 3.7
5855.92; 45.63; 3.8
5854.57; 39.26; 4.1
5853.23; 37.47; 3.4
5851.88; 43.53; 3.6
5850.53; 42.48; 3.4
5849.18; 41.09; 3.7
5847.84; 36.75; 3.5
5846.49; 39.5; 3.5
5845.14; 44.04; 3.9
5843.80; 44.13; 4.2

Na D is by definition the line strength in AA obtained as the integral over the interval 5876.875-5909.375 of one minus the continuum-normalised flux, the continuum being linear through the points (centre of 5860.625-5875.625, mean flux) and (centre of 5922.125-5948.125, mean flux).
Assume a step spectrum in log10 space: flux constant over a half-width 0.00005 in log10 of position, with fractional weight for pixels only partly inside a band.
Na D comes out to 2.5 AA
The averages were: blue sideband 42.4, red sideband 40.5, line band 38.5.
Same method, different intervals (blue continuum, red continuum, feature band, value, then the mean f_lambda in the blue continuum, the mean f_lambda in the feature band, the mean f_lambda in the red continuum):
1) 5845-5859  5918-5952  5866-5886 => 0.4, 41.1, 40.3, 40.9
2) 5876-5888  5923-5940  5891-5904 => 0.6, 37.9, 37.3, 41.7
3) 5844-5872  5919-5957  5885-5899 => 2.0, 41.5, 35.4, 40.7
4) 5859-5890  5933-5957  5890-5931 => 0.2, 39.8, 40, 40.4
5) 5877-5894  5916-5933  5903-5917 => -0.7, 37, 42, 41.5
